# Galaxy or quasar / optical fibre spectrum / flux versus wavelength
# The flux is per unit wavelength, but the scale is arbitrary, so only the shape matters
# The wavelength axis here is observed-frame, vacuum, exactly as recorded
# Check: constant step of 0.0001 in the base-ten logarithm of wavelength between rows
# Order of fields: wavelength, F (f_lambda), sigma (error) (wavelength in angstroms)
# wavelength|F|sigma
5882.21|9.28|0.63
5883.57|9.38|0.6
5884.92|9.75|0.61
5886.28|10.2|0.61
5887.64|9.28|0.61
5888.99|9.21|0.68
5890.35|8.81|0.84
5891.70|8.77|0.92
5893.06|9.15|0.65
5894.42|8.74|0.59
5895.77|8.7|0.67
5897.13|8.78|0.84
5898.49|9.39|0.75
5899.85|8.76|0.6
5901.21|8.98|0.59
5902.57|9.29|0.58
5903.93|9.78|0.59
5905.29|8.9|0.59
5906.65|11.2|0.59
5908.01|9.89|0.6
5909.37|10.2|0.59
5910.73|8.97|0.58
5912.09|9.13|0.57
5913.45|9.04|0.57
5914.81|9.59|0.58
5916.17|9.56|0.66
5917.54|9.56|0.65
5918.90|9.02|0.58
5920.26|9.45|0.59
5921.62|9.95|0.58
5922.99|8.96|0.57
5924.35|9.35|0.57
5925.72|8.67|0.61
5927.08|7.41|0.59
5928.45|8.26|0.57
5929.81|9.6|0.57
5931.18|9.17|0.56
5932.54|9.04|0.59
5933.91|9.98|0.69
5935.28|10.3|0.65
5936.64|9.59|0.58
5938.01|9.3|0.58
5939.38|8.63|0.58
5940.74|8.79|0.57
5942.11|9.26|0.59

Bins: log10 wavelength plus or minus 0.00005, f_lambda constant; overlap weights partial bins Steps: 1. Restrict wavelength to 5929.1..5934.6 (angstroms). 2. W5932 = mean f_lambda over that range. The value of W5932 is 9.44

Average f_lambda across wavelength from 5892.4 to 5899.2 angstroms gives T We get 8.95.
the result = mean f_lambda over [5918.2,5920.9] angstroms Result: 9.25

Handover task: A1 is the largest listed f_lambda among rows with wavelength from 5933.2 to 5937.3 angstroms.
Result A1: 10.3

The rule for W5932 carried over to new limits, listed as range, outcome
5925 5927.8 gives 8.04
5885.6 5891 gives 9.37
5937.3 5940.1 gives 8.97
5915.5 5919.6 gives 9.38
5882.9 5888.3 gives 9.65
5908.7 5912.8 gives 9.44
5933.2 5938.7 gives 9.78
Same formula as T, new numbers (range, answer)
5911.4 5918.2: 9.37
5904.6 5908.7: 10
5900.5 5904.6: 9.34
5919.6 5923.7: 9.45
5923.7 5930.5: 8.65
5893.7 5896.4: 8.74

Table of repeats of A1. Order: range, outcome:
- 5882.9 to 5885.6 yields 9.75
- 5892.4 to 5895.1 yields 9.15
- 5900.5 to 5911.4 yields 11.2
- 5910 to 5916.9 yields 9.59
